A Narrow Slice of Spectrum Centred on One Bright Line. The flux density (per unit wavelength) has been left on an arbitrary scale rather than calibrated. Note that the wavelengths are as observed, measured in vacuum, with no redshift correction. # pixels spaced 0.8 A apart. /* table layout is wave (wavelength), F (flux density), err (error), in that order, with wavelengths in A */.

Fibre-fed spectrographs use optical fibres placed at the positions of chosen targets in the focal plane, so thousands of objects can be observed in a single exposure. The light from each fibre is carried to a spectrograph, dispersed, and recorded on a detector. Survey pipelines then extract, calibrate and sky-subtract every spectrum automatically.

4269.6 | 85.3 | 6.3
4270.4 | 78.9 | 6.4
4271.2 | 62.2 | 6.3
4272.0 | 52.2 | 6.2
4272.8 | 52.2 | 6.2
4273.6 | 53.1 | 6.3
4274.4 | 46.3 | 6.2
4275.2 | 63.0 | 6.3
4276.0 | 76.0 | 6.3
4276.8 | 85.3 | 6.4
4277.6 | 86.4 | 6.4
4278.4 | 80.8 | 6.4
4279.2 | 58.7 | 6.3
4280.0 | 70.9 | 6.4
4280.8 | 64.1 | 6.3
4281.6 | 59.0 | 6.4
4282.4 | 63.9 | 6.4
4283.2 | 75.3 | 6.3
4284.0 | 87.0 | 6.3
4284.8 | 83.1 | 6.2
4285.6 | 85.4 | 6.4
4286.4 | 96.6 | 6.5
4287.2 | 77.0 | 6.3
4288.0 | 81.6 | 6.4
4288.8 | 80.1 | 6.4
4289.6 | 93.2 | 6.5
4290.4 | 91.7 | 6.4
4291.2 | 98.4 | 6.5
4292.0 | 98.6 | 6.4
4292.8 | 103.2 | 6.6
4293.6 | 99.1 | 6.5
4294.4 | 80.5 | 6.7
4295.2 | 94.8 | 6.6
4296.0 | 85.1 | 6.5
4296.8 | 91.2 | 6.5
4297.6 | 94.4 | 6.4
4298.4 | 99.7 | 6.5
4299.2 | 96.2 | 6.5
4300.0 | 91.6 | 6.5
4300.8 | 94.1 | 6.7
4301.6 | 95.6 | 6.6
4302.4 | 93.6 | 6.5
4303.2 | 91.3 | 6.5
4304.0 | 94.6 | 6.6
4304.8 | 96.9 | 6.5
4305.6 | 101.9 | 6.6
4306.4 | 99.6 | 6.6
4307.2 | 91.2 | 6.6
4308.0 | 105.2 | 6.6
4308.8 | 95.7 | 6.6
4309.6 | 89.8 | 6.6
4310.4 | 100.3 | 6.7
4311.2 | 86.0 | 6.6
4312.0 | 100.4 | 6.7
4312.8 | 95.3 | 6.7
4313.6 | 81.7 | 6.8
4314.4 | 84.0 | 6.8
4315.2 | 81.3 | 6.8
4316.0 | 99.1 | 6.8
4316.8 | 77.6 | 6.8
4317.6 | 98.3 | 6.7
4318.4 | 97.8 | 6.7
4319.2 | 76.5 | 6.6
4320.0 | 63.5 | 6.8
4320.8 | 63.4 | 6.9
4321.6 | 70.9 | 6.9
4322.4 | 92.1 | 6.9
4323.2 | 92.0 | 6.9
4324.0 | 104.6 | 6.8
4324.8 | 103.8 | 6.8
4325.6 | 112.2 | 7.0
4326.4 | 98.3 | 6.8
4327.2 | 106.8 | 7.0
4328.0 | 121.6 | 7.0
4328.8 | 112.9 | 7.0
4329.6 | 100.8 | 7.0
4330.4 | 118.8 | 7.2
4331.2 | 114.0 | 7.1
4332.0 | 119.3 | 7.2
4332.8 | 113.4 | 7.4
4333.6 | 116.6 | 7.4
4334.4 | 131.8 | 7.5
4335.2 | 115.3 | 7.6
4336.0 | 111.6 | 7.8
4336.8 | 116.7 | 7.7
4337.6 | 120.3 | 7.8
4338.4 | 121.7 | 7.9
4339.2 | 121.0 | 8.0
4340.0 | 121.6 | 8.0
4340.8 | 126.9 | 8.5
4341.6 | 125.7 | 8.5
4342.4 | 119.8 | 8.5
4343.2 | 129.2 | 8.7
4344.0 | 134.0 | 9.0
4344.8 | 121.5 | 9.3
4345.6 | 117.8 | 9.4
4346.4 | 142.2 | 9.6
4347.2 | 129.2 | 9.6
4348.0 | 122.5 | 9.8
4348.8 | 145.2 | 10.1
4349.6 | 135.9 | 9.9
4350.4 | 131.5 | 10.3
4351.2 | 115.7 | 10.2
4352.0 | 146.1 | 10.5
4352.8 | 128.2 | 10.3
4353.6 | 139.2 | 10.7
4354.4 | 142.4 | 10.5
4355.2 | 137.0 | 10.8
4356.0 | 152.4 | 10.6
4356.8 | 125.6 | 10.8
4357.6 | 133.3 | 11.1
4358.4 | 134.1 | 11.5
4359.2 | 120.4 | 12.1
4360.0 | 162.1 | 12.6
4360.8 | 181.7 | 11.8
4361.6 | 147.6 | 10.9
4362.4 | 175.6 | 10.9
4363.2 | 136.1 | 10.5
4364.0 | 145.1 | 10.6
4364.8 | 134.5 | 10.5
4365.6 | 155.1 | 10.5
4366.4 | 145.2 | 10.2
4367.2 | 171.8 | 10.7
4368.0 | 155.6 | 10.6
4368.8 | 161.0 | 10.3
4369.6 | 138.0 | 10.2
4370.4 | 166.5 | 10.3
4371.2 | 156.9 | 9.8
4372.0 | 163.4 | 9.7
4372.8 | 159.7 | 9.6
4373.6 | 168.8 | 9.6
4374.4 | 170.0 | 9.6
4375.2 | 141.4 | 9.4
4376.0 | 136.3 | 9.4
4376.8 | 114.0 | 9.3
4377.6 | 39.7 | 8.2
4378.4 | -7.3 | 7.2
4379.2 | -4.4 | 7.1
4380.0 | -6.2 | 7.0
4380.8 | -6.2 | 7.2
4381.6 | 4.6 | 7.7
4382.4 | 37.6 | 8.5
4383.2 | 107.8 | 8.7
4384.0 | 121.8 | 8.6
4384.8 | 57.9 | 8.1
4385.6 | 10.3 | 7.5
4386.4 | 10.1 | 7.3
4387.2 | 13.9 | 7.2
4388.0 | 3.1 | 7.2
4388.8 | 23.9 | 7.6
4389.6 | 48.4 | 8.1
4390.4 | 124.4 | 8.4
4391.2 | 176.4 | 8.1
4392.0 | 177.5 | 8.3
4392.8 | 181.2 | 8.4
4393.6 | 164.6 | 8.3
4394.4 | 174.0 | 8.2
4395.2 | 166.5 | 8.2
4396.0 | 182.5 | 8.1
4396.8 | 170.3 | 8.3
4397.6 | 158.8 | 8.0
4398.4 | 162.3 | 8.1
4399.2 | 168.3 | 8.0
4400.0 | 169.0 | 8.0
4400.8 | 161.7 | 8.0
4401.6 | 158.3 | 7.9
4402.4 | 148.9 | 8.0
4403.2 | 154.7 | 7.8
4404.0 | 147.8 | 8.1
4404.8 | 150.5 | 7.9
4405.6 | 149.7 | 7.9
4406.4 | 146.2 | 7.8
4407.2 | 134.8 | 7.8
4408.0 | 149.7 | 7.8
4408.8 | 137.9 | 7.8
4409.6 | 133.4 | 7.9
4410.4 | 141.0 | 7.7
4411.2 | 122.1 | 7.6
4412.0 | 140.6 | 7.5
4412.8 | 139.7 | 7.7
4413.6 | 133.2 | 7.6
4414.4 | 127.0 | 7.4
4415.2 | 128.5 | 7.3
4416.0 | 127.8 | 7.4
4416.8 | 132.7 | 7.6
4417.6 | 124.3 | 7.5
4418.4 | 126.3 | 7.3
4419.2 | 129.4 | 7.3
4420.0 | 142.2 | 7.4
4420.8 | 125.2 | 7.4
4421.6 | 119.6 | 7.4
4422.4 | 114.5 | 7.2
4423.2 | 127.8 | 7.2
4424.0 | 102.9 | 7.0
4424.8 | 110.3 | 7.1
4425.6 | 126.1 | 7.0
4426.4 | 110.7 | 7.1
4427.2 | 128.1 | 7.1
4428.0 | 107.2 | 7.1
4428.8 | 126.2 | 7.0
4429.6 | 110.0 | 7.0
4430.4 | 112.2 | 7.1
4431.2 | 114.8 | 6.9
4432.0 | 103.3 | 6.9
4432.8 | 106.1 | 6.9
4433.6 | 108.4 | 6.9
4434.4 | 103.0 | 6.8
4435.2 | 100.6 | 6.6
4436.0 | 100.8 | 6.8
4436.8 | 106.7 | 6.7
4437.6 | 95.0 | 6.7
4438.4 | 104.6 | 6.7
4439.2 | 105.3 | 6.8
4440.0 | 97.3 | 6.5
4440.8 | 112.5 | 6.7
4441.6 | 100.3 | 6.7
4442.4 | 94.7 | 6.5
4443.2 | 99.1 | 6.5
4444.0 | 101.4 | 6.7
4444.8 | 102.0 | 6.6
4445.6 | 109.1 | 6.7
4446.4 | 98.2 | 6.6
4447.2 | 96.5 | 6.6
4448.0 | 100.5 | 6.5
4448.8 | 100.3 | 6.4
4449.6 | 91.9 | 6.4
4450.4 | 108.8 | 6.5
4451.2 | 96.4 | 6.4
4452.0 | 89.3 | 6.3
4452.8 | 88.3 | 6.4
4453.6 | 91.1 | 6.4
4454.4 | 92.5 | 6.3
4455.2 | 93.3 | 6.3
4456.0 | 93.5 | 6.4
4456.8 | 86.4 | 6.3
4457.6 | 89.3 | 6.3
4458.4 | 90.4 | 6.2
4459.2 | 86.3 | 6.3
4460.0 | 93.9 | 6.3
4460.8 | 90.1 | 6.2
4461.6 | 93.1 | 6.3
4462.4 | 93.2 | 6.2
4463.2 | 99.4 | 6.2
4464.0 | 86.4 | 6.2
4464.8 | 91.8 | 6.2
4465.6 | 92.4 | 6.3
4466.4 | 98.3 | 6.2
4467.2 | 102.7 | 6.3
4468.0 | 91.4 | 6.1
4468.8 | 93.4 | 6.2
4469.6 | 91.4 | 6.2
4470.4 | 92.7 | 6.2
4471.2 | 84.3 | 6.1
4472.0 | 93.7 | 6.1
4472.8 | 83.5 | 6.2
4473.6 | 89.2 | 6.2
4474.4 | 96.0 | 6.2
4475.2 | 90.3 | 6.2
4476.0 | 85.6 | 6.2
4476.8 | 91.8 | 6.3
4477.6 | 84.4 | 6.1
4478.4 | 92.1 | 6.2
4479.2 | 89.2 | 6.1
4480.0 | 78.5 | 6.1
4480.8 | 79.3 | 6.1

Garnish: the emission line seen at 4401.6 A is C IV 1549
